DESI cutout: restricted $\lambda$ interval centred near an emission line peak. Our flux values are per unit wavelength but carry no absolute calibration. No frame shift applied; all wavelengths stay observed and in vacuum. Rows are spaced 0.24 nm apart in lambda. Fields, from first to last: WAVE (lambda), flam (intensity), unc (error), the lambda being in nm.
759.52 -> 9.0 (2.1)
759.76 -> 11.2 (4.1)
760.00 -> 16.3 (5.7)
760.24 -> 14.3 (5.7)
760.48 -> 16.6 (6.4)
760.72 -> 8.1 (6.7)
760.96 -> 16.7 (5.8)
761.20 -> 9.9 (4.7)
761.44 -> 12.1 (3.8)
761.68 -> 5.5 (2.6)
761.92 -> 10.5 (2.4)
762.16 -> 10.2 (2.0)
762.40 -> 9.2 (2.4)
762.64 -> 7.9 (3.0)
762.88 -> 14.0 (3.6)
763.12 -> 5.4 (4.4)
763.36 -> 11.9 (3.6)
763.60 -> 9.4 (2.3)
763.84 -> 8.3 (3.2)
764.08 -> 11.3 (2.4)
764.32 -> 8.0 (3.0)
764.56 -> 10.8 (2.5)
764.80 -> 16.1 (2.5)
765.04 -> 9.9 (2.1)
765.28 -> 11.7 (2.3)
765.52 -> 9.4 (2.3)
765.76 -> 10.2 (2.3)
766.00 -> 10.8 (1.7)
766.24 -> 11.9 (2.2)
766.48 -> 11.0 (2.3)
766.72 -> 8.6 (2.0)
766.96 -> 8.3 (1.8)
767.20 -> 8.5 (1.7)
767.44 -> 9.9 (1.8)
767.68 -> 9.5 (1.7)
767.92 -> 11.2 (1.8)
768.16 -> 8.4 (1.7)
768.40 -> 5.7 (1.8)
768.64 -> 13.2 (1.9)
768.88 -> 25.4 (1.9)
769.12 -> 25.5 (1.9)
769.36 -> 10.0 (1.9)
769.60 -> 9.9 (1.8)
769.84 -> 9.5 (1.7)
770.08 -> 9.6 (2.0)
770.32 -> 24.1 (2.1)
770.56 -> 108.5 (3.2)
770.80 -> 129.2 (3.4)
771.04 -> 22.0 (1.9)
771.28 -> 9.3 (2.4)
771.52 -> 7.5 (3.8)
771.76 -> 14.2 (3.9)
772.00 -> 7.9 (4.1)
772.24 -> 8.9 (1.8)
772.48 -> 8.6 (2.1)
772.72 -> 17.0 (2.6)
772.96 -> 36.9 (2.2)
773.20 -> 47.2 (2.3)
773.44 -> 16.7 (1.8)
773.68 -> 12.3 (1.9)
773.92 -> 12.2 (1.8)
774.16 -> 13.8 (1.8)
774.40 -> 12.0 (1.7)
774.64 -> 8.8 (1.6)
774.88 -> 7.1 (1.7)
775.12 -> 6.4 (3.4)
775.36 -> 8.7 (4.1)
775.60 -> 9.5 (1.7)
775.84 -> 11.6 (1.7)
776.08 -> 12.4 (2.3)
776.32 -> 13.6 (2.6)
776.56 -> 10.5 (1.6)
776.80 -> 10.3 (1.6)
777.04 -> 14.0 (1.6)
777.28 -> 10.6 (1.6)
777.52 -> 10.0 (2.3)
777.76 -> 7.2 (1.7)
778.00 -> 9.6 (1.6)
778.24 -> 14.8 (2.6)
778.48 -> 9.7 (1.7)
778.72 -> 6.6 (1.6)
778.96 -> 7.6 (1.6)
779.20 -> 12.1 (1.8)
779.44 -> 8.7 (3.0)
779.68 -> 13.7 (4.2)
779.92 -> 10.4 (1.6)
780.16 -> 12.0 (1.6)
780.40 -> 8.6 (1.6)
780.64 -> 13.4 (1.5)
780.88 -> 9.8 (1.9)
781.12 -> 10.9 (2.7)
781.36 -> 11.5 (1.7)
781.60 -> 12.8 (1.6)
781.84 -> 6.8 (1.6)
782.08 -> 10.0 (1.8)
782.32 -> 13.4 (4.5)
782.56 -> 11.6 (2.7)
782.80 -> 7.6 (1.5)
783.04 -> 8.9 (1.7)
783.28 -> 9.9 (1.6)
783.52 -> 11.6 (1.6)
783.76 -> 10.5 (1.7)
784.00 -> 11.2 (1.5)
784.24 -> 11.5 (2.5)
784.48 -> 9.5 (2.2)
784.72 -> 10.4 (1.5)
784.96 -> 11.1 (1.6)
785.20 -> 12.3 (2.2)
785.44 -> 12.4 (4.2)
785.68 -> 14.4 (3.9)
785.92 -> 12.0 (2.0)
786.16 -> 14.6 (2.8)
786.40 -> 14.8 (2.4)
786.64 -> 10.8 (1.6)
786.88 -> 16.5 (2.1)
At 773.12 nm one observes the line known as [N II]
